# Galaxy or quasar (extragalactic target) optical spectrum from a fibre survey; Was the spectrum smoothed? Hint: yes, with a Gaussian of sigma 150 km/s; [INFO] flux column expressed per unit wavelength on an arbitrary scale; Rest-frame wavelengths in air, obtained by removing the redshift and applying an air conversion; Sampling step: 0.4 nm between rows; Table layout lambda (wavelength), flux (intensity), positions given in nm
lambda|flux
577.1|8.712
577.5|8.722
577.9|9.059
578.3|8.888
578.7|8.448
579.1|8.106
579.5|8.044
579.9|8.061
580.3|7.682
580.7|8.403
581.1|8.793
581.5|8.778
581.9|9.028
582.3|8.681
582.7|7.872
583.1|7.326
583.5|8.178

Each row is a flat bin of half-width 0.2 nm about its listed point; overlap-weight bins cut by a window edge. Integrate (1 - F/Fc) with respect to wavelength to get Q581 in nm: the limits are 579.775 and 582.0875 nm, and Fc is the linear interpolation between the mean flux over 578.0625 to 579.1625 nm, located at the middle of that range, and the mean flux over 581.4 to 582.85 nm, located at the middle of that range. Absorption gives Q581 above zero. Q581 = 0.03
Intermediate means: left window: 8.55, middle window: 8.47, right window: 8.6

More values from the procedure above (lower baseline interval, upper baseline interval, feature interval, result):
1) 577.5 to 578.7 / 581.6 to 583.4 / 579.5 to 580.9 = 0.08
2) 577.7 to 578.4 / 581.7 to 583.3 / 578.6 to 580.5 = 0.15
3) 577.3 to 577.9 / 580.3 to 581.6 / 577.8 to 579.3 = 0.02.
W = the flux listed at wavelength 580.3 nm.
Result 7.682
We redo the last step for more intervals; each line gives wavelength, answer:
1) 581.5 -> 8.778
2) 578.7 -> 8.448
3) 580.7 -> 8.403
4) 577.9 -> 9.059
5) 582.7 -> 7.872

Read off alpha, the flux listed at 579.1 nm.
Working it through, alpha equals 8.106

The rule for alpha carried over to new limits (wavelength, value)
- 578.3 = 8.888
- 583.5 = 8.178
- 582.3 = 8.681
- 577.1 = 8.712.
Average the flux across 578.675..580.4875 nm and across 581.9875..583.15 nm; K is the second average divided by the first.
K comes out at 1.01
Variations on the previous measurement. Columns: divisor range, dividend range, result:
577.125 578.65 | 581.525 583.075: 0.95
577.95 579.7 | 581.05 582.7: 1.03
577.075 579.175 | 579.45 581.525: 0.95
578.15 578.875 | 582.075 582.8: 0.97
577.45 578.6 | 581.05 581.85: 1.00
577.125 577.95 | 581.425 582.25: 1.01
